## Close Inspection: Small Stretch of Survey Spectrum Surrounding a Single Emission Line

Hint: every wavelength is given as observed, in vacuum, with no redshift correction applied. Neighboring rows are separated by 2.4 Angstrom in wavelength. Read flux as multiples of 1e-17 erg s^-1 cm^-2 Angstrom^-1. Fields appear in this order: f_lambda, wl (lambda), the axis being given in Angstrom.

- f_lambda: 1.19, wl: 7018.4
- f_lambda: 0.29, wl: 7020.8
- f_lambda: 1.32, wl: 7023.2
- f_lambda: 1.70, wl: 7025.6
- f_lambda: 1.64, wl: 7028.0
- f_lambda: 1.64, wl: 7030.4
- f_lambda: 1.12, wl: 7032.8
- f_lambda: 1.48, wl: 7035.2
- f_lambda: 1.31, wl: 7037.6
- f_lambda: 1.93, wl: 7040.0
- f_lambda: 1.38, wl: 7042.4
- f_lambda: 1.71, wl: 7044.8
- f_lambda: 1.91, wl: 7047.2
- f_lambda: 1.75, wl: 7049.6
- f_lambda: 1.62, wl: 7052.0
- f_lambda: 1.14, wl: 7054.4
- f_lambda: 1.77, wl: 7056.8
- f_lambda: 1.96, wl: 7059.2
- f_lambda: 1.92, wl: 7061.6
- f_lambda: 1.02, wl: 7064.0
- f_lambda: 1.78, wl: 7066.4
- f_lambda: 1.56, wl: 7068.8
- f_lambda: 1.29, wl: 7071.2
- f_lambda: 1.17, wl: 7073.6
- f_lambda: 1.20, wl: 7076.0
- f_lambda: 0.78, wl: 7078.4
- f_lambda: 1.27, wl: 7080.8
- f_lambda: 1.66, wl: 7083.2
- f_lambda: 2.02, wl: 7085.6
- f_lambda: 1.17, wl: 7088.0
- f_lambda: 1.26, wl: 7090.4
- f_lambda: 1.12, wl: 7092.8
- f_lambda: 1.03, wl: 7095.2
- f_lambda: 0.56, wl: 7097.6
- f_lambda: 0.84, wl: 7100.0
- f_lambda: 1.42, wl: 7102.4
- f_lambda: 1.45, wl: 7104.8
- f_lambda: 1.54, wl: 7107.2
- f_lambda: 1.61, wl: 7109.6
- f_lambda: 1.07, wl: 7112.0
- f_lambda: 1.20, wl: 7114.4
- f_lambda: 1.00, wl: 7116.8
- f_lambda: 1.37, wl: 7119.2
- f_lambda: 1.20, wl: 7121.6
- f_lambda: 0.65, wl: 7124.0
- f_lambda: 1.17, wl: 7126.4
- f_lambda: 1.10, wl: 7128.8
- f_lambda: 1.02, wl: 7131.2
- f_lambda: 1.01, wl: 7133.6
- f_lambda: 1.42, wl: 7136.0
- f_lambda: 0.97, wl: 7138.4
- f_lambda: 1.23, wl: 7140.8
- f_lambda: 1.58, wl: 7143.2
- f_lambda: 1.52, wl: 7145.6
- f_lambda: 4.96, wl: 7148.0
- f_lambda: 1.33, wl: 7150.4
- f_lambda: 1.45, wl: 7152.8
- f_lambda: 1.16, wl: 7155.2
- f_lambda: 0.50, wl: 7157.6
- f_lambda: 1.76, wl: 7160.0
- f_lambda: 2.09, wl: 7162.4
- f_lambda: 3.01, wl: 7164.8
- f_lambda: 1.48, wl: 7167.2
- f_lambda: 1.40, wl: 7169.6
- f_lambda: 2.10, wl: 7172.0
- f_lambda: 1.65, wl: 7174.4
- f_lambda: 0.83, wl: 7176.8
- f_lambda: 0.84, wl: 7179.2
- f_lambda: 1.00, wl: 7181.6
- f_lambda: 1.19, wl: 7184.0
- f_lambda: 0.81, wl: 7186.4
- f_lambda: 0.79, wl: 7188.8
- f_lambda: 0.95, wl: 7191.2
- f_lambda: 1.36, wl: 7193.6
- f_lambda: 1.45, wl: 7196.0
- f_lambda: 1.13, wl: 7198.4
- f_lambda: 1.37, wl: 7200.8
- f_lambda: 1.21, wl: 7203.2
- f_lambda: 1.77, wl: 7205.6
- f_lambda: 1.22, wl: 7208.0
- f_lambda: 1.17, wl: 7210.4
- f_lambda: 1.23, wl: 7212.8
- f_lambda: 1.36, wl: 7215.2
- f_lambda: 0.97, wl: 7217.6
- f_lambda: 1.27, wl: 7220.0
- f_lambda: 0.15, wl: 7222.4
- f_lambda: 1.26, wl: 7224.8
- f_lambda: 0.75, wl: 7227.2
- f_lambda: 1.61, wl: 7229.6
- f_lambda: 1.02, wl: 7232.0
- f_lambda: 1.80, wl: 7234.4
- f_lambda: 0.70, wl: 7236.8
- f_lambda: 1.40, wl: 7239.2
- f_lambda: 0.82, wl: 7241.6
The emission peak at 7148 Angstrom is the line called [S II] 6716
